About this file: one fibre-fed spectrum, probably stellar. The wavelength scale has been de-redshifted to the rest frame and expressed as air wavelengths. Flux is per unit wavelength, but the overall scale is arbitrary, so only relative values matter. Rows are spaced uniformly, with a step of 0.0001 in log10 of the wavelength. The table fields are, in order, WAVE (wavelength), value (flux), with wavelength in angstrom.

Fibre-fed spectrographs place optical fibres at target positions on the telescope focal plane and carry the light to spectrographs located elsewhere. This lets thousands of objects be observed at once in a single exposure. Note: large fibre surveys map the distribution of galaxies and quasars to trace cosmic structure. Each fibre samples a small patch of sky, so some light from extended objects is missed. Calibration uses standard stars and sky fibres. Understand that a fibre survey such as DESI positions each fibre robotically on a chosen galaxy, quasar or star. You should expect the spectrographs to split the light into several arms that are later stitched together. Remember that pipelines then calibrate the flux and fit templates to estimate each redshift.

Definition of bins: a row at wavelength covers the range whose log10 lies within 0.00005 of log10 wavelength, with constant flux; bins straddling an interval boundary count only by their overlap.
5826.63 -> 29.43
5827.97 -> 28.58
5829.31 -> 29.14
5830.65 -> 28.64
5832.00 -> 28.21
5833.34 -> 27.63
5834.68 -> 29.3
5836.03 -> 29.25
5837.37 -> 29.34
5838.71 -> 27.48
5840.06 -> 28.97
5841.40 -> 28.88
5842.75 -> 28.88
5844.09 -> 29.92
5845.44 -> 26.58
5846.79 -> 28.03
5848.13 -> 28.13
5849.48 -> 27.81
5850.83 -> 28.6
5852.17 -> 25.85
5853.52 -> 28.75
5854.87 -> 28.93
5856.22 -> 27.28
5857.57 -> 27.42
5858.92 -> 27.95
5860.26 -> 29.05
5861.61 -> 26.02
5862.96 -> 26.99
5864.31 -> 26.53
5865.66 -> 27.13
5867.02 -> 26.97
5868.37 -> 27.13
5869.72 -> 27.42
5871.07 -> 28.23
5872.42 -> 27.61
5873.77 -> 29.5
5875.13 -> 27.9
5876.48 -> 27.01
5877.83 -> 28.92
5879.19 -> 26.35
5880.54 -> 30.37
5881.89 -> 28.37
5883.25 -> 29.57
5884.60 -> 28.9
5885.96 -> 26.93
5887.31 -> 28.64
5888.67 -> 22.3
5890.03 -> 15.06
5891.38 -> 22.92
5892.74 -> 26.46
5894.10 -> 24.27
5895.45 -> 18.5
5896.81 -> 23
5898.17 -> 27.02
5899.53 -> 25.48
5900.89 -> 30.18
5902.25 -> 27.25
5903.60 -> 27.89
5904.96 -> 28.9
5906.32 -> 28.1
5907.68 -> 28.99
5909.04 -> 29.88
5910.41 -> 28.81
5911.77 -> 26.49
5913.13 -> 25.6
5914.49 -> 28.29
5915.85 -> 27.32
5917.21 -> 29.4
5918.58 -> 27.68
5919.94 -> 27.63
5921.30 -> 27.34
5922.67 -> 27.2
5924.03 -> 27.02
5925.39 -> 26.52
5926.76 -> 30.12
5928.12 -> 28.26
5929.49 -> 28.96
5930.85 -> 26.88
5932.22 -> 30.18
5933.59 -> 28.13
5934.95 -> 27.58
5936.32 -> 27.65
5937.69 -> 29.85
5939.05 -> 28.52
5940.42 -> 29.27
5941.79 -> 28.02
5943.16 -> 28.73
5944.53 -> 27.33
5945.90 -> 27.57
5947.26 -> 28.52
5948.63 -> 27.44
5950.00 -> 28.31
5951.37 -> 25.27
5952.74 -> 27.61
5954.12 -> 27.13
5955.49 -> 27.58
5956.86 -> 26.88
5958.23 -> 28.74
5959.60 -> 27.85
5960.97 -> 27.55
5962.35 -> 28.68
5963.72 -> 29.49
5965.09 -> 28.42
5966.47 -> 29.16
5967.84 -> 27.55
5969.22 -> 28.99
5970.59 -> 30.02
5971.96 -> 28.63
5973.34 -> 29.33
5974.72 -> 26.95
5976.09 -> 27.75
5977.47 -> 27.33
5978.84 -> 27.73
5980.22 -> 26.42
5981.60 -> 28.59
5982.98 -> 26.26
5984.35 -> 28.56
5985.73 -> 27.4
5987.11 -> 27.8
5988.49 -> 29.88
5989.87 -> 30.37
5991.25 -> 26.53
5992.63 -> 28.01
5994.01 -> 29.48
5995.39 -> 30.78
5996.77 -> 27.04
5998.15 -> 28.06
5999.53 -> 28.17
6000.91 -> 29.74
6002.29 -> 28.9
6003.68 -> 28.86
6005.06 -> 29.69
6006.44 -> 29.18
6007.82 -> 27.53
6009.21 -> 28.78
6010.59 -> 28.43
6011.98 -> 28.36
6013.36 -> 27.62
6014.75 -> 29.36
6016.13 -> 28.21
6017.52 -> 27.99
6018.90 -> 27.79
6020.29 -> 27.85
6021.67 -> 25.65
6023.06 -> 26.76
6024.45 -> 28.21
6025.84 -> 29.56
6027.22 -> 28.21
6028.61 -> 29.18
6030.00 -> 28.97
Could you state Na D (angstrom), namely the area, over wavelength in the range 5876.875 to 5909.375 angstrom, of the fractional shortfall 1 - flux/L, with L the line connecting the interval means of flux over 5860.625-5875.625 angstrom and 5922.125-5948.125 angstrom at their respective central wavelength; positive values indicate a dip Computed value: 1.6 angstrom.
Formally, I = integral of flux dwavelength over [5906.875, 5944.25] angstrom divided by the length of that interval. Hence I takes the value 28.1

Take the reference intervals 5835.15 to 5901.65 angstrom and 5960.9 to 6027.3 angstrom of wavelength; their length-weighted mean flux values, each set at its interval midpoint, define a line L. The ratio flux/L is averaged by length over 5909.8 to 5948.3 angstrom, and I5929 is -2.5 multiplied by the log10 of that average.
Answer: -0.01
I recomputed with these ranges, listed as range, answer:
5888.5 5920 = 26.2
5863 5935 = 27.1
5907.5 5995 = 28.1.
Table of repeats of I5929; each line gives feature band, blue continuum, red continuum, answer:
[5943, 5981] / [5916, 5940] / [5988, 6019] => 0.017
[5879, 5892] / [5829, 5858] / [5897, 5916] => 0.081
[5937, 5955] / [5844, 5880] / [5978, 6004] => 0.006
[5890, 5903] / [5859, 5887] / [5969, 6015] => 0.144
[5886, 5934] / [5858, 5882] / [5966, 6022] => 0.047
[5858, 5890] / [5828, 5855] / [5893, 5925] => 0.015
